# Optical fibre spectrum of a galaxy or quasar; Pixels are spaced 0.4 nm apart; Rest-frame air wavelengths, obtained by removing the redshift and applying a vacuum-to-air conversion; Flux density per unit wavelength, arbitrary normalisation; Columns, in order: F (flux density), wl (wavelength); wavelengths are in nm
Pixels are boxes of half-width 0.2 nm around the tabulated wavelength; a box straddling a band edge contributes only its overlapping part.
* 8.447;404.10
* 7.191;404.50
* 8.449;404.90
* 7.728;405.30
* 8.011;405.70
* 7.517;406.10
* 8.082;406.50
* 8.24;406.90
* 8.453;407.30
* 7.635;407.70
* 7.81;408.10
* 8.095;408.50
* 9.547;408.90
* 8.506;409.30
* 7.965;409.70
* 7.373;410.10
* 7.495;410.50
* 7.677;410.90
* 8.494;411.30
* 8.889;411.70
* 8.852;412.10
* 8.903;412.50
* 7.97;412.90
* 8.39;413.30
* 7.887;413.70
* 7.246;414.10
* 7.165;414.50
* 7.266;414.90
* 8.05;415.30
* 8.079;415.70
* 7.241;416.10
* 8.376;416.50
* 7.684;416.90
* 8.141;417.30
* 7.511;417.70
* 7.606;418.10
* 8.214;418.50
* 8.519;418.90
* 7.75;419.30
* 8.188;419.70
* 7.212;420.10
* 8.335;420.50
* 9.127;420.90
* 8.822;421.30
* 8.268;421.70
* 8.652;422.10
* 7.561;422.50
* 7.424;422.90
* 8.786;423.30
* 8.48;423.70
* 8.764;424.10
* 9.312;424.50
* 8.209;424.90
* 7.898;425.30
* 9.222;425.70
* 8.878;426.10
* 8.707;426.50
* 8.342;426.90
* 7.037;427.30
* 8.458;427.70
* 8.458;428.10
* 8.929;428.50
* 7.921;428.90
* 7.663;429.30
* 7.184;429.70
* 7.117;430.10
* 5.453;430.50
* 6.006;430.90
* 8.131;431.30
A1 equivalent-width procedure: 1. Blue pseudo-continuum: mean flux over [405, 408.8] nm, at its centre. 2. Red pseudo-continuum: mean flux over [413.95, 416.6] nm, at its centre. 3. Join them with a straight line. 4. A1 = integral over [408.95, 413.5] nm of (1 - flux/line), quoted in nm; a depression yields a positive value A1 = -0.27 nm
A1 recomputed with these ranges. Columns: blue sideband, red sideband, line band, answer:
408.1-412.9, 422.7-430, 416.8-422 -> 0.11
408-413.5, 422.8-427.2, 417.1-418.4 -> 0.10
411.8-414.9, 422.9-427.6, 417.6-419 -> 0.04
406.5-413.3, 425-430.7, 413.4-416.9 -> 0.20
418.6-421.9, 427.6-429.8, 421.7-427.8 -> -0.13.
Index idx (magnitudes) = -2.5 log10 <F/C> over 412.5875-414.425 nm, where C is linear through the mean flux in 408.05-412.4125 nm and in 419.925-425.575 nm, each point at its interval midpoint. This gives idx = 0.06 mag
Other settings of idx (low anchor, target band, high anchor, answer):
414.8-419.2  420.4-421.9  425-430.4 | -0.090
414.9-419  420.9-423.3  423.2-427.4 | 0.001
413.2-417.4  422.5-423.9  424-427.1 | 0.042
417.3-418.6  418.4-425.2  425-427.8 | -0.036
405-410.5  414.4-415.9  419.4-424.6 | 0.074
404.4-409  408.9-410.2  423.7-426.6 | -0.012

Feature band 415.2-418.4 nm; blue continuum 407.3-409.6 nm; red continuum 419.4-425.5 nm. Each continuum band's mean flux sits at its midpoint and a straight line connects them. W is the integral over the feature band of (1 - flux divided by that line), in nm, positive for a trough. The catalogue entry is 0.185 nm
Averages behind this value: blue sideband 8.31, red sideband 8.33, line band 7.84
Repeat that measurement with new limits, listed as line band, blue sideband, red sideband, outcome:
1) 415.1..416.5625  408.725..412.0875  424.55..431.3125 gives 0.05 nm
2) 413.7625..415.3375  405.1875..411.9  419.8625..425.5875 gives 0.15 nm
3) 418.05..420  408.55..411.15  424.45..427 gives 0.08 nm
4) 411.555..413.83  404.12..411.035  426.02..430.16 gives -0.13 nm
